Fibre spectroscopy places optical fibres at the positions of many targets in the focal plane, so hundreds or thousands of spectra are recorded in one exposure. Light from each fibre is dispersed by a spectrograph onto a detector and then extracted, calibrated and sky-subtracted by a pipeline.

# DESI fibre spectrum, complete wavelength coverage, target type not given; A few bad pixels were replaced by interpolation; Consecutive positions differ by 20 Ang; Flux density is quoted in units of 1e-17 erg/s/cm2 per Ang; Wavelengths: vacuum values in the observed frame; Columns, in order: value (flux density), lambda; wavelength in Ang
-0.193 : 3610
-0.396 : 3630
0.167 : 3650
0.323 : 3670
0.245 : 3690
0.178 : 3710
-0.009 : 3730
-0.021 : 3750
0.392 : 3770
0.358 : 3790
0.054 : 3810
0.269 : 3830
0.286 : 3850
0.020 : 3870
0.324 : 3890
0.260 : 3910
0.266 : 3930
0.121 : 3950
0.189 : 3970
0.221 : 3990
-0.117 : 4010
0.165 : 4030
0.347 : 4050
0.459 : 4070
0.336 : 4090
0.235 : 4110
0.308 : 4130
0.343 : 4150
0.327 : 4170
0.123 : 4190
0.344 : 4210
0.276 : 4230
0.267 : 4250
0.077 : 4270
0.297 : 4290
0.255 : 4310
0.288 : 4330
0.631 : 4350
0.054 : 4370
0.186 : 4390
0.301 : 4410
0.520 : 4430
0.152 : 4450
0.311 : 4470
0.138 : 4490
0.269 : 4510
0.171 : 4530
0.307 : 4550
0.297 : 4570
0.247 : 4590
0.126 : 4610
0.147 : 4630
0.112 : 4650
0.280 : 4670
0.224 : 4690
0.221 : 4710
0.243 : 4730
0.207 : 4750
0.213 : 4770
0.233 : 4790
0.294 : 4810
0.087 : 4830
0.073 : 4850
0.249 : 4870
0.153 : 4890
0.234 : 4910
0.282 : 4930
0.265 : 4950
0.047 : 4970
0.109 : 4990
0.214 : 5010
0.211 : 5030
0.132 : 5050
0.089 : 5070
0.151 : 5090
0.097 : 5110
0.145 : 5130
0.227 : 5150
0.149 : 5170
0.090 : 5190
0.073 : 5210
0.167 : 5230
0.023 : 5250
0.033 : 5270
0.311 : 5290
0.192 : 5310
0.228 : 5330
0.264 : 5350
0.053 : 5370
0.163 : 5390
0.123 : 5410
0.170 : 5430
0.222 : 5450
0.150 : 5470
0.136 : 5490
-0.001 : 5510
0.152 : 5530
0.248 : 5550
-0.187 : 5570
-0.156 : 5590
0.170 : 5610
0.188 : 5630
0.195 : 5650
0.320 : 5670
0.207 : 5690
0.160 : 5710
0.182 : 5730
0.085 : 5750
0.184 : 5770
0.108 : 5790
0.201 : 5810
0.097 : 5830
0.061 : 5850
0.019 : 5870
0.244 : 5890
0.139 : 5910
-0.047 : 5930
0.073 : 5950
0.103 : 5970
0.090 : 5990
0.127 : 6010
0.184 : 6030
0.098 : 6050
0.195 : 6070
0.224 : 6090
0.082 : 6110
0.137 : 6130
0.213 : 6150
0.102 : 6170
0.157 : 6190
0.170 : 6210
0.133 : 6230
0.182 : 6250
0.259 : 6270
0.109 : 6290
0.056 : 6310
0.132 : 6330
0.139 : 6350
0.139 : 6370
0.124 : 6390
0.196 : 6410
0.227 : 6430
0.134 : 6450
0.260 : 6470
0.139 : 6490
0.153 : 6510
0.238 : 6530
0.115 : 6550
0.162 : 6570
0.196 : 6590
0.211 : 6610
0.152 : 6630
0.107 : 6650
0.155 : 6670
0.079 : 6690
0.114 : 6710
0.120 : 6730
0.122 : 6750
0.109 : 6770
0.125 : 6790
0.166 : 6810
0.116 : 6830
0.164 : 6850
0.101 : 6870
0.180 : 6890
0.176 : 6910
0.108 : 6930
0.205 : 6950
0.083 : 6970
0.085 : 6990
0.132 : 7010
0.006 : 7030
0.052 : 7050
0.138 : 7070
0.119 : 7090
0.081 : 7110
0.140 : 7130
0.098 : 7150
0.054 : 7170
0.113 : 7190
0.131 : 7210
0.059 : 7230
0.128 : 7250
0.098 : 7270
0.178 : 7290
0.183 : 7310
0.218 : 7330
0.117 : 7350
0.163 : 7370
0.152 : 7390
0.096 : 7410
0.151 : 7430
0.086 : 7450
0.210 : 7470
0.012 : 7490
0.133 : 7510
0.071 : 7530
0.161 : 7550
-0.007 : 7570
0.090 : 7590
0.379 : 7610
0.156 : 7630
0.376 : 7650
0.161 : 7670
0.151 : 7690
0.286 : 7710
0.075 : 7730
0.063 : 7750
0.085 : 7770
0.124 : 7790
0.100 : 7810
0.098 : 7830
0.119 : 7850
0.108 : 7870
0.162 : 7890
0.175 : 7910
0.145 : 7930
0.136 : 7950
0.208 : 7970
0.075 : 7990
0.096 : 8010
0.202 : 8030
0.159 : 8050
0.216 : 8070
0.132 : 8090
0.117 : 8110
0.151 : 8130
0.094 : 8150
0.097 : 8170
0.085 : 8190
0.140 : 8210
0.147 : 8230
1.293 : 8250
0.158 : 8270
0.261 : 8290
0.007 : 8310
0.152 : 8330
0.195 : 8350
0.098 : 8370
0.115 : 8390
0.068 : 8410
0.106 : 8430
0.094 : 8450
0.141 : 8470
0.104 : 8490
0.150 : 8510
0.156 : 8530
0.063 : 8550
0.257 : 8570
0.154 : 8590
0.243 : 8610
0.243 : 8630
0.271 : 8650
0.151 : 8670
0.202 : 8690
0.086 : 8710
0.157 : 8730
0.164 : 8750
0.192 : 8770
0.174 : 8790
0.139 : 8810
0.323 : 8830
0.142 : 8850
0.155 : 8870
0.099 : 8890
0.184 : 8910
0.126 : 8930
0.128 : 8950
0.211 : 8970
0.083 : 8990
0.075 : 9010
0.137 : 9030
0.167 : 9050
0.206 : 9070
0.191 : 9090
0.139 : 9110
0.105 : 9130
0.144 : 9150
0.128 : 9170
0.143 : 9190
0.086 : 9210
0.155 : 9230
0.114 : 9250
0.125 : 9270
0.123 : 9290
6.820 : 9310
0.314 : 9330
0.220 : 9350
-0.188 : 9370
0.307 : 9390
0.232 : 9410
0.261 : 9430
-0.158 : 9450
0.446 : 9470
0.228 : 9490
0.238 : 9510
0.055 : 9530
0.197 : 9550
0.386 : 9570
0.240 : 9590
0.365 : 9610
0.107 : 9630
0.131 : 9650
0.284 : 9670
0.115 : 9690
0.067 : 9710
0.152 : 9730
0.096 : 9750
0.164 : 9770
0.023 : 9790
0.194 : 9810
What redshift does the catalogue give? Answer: 1.21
